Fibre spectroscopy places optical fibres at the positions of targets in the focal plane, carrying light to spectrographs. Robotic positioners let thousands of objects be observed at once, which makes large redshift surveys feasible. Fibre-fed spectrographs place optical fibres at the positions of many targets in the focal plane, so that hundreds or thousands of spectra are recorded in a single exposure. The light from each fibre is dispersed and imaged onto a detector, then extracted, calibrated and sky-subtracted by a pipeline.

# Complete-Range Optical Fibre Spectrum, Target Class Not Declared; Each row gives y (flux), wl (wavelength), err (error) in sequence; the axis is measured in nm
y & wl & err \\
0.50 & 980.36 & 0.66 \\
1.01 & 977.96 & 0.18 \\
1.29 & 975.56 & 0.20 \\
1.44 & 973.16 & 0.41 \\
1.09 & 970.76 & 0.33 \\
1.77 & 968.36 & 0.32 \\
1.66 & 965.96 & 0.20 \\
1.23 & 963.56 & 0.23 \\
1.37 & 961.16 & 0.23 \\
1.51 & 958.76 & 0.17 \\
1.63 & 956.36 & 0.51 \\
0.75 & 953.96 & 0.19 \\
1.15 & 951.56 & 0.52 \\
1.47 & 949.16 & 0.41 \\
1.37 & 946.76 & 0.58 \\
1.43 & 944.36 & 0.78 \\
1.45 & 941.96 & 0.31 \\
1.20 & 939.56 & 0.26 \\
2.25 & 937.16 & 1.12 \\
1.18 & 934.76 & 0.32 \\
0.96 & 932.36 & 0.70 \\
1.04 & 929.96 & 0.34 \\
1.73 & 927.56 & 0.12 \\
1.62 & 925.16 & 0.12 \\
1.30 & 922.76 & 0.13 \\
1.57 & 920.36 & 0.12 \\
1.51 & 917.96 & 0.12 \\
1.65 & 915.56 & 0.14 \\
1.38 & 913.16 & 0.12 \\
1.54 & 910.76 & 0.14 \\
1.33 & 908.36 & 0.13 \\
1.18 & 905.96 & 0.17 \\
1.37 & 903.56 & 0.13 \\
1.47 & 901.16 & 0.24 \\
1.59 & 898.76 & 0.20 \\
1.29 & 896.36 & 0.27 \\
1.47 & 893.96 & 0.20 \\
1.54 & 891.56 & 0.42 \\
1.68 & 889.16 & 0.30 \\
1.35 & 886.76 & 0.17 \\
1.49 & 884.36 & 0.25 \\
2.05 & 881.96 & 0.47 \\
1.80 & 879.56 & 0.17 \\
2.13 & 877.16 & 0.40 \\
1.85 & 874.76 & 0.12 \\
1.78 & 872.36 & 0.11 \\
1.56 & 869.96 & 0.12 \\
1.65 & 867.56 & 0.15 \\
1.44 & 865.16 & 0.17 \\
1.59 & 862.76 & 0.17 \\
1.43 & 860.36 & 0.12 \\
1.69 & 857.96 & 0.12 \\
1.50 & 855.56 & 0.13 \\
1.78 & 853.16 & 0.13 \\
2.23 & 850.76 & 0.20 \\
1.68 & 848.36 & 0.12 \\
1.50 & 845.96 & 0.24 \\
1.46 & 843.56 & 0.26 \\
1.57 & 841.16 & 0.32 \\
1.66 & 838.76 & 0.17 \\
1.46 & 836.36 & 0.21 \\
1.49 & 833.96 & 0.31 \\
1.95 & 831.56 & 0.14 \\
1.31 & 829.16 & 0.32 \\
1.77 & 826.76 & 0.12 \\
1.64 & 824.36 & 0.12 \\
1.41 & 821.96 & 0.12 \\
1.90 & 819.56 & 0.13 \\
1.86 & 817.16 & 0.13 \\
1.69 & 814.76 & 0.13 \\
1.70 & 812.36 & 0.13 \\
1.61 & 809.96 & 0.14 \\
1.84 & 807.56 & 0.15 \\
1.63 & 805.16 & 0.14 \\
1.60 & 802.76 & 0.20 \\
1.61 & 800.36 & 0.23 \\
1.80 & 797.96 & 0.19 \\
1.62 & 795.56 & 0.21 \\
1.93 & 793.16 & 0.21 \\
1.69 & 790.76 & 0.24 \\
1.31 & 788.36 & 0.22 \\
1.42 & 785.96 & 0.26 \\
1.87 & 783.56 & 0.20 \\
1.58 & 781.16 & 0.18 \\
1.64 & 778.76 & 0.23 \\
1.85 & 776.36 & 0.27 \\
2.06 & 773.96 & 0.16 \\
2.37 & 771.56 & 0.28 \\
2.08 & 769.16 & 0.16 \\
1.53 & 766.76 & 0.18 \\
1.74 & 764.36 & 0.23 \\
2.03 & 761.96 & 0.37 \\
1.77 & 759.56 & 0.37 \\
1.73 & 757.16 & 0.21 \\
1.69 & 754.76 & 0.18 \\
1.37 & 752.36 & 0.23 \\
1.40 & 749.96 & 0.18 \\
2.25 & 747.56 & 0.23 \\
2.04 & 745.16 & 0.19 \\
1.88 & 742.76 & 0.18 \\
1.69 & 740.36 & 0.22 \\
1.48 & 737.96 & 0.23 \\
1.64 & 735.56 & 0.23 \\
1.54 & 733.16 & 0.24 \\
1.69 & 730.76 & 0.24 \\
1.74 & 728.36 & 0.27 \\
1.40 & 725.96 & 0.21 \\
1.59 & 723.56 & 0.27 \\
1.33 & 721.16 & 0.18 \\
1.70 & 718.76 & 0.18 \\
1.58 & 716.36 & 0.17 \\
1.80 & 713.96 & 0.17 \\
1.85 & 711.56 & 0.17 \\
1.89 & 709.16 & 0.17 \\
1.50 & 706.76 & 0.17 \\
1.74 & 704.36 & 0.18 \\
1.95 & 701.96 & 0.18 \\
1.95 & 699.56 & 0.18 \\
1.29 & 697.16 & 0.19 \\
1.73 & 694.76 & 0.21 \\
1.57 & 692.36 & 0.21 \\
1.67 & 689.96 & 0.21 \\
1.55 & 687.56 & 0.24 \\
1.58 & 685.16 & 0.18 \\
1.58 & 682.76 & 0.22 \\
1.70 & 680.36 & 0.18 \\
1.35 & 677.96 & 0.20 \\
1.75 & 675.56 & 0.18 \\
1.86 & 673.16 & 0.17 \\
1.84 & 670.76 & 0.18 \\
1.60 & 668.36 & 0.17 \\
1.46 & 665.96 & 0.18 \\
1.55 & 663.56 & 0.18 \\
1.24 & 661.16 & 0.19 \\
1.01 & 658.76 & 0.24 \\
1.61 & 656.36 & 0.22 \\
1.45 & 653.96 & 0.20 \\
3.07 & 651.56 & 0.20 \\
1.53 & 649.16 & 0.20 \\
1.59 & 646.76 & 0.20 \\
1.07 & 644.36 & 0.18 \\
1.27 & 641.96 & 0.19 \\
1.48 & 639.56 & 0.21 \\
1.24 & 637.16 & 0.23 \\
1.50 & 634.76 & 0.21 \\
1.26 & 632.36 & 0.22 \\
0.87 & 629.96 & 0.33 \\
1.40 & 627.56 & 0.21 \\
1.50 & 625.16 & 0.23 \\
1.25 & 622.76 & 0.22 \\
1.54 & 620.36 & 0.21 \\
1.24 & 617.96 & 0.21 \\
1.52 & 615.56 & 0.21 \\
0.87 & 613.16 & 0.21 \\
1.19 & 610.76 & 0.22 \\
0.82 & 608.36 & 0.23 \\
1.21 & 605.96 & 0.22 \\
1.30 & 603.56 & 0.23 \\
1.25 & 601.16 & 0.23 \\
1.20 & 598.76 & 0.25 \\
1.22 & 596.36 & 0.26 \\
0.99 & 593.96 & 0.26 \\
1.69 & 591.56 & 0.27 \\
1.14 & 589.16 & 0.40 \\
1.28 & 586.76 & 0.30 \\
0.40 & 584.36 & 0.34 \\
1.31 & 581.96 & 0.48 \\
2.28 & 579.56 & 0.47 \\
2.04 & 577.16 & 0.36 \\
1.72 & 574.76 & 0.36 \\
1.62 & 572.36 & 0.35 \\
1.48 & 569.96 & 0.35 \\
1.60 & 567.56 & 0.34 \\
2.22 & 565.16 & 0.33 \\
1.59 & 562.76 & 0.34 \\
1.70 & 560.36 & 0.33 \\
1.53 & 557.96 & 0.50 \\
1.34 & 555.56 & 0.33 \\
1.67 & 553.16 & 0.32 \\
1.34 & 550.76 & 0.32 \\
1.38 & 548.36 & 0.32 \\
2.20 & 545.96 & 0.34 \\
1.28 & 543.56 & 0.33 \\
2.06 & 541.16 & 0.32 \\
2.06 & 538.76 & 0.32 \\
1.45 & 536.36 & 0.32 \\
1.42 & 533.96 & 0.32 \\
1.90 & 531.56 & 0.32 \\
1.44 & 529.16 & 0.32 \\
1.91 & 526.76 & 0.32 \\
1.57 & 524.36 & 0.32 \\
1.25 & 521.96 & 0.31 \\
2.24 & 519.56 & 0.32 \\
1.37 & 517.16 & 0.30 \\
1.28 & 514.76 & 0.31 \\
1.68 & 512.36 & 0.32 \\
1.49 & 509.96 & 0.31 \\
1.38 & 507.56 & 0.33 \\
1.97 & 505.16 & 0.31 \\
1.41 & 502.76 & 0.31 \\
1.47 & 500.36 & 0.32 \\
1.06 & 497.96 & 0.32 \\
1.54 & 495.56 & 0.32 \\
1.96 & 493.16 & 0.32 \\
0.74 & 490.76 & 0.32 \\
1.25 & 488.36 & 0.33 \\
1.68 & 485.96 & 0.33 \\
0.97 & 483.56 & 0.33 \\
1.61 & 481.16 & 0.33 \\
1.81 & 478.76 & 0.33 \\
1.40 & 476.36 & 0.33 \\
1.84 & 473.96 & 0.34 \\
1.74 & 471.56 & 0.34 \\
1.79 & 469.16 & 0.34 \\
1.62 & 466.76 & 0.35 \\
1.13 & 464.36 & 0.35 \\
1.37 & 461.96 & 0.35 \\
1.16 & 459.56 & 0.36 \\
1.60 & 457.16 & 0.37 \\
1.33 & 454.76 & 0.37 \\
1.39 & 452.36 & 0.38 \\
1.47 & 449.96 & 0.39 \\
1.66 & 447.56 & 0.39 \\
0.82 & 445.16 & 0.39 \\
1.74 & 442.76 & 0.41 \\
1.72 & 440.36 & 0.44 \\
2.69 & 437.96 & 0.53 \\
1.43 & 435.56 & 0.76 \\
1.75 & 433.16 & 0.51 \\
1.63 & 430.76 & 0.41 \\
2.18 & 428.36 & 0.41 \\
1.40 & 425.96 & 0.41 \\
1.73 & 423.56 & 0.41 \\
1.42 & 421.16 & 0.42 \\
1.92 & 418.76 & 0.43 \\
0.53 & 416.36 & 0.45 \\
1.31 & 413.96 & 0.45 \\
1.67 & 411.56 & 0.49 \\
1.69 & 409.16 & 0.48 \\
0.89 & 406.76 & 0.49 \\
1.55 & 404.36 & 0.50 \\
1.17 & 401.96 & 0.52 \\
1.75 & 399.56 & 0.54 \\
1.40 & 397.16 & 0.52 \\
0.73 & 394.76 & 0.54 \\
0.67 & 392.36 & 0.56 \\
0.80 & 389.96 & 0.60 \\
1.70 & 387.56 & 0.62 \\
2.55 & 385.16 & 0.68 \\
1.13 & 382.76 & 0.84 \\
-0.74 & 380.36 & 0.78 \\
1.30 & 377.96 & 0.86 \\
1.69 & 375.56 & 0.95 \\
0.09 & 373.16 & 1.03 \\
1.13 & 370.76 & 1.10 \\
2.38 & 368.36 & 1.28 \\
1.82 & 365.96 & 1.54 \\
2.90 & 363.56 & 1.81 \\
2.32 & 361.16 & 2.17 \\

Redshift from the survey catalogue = 0.750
